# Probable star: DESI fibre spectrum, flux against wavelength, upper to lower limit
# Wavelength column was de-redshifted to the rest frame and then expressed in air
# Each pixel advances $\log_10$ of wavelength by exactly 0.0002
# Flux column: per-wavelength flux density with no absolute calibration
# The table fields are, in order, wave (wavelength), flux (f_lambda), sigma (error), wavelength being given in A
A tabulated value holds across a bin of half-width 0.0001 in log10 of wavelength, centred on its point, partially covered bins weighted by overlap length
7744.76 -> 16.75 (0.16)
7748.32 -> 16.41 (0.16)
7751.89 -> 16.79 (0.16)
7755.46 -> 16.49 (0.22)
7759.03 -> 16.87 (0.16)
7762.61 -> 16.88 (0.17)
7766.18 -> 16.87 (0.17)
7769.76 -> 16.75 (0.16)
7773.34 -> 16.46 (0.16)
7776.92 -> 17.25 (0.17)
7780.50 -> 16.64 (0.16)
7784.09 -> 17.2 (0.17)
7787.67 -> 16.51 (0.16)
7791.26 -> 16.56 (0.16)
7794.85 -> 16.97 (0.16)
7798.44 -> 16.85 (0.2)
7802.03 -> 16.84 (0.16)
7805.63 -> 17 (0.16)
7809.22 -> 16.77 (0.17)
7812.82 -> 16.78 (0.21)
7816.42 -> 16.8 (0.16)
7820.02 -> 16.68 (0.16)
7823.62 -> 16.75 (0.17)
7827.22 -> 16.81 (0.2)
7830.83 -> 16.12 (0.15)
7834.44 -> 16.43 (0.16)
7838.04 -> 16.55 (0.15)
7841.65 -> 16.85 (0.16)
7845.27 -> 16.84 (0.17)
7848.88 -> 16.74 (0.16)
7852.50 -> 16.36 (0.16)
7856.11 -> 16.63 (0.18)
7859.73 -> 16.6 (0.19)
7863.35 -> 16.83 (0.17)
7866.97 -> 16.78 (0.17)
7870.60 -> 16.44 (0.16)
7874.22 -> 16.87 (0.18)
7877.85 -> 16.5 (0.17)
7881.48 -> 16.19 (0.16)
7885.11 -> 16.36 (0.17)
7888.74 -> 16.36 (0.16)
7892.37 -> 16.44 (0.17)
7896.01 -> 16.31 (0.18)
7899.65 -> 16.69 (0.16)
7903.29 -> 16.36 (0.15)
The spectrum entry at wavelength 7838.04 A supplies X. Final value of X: 16.55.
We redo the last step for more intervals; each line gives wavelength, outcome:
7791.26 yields 16.56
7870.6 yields 16.44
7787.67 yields 16.51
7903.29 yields 16.36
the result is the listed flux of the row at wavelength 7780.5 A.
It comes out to 16.64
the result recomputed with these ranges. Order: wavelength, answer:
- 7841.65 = 16.85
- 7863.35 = 16.83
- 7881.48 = 16.19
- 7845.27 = 16.84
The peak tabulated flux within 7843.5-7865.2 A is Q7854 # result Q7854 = 16.84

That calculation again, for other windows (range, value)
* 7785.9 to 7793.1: 16.56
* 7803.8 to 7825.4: 17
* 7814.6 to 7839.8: 16.81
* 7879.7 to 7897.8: 16.44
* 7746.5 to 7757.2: 16.79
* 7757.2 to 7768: 16.88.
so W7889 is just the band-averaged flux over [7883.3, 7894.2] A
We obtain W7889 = 16.4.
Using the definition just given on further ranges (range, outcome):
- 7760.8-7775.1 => 16.7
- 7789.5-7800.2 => 16.8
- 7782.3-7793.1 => 16.8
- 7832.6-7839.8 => 16.5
